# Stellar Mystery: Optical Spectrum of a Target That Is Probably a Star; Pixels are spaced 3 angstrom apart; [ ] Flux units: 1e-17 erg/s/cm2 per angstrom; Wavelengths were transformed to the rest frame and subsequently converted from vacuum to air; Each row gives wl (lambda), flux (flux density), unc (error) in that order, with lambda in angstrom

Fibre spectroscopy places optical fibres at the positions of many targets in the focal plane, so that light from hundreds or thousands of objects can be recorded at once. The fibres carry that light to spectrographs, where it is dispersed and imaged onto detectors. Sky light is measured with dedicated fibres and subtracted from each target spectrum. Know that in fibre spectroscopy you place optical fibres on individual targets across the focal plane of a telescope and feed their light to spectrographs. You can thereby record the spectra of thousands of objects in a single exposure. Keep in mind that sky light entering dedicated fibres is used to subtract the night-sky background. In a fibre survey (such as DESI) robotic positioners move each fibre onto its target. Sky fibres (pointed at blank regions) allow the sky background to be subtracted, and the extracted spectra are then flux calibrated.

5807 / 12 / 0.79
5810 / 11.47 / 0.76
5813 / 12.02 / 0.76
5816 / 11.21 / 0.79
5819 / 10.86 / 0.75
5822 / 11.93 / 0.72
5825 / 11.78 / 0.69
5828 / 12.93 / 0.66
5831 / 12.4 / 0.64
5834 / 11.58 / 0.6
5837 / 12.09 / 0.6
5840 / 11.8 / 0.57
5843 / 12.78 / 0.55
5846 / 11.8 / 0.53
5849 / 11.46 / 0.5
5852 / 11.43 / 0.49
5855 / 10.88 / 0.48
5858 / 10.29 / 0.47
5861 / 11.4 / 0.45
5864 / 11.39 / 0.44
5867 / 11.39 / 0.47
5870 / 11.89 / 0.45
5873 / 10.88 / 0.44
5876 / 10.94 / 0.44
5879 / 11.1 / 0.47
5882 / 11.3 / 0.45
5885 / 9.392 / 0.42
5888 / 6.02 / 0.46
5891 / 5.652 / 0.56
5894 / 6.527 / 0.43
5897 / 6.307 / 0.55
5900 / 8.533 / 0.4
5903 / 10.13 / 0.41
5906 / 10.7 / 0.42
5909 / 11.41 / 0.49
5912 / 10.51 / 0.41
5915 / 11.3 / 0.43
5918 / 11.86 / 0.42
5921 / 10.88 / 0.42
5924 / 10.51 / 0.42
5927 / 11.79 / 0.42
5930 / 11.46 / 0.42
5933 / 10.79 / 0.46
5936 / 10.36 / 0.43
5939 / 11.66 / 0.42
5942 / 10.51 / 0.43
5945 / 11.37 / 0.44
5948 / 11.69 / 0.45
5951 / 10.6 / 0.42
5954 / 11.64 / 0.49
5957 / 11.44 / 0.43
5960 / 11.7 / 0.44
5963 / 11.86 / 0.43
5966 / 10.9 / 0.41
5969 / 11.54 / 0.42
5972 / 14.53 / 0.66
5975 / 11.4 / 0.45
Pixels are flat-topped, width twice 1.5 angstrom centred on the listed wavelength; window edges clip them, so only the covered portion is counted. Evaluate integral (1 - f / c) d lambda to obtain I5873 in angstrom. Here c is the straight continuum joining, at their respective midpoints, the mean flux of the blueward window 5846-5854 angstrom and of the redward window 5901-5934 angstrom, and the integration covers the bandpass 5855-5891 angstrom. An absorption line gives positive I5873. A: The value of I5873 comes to 3.1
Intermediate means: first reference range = 11.5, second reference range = 11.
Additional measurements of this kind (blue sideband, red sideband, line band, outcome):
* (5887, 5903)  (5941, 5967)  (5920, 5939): -3.1 angstrom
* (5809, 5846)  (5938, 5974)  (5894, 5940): 5.1 angstrom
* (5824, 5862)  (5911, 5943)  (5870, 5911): 7.6 angstrom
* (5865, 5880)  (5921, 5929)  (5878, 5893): 3.6 angstrom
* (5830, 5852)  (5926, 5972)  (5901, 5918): 1.1 angstrom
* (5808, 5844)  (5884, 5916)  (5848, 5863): -0.7 angstrom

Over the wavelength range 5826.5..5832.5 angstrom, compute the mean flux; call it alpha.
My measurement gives 12.7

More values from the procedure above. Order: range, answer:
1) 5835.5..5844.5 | 12.2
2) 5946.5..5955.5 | 11.3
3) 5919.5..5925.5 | 10.7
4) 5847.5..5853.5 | 11.4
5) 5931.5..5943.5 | 10.8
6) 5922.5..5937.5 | 11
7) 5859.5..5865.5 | 11.4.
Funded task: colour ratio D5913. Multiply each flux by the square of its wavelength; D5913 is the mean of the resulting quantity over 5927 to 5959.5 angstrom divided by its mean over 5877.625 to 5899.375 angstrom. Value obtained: 1.42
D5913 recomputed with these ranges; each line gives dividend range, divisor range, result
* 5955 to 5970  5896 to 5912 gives 1.22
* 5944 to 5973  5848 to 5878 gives 1.08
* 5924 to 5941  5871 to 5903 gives 1.29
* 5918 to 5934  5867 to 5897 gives 1.23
